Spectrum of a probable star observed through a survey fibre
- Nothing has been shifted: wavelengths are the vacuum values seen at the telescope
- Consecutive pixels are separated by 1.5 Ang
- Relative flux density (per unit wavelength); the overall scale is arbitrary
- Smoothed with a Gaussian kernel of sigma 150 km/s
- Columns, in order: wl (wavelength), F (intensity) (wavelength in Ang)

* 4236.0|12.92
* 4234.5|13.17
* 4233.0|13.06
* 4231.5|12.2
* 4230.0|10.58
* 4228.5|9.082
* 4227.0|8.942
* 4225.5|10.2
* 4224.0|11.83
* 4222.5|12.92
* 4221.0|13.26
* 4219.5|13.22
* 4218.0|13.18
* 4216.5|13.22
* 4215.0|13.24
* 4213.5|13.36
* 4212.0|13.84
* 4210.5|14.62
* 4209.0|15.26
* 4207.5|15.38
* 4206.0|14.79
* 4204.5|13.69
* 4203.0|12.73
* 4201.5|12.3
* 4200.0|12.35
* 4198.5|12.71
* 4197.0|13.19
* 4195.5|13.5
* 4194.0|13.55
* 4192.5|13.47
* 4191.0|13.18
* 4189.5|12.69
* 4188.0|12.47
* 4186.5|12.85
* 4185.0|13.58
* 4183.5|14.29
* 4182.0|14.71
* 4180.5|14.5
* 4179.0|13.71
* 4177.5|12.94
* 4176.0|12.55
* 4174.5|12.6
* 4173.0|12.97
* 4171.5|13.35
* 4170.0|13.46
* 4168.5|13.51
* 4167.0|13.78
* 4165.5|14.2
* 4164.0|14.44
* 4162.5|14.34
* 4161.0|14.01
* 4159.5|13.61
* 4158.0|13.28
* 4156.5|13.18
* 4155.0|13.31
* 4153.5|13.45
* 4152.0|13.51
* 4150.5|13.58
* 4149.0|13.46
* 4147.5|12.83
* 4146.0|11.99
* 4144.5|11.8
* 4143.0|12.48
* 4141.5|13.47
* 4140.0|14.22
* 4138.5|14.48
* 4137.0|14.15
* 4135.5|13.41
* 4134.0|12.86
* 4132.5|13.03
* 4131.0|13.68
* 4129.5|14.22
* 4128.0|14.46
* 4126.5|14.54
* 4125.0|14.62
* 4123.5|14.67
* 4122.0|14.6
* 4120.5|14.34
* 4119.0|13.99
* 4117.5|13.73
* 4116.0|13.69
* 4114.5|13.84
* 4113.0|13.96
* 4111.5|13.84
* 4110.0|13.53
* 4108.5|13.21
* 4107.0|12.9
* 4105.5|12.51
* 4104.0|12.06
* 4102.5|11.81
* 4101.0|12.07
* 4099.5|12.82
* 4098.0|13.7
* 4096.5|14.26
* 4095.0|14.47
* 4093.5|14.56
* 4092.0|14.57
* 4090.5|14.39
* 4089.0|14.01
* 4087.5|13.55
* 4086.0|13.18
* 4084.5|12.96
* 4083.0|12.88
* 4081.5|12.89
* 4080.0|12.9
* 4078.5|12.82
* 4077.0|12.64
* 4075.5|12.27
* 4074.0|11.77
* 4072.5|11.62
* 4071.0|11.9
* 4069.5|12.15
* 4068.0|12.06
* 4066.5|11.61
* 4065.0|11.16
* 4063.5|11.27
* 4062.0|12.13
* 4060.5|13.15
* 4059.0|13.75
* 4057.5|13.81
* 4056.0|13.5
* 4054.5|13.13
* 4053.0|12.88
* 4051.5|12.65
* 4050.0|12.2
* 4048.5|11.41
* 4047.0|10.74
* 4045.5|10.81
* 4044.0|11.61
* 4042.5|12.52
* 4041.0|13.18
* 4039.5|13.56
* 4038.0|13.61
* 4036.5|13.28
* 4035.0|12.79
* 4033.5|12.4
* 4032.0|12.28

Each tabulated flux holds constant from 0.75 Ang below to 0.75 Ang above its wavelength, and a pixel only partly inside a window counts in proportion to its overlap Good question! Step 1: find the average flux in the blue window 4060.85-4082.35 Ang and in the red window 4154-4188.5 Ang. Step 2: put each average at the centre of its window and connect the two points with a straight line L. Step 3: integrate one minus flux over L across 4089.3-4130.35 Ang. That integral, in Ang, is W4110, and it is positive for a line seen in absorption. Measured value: -3.5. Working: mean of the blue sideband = 12.1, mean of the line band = 13.8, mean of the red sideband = 13.6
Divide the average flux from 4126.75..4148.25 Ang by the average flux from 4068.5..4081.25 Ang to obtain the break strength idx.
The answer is 1.09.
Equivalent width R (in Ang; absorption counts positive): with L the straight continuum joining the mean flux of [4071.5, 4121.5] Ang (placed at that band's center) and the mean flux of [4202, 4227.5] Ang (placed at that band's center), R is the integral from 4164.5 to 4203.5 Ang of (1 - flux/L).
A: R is -0.2 Ang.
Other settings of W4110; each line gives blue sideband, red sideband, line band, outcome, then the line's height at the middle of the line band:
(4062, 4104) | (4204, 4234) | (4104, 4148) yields -2.76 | 12.8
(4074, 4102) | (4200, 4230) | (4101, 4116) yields 0.22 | 13.2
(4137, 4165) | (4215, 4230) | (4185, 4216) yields -2.98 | 12.3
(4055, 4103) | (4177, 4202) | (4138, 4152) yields 0.00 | 13.1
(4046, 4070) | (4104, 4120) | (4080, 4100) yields -1.05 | 13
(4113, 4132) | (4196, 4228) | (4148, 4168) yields 0.04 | 13.7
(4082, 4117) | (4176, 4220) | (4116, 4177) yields -0.60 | 13.5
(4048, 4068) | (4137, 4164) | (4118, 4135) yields -1.17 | 13.2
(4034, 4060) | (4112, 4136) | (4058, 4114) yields 1.81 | 13.3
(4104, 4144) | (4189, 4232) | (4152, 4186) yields -0.88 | 13.3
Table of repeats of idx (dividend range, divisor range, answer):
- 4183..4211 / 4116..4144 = 0.97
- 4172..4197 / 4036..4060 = 1.05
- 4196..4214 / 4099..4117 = 1.05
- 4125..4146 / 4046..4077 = 1.11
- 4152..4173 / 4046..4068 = 1.11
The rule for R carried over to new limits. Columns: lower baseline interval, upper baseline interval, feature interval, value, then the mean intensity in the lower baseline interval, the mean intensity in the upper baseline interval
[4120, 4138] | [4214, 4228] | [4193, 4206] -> -0.51 Ang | 14.1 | 12.2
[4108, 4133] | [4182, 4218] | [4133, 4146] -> 0.58 Ang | 14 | 13.5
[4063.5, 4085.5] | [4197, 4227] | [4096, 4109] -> -0.37 Ang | 12.2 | 13.2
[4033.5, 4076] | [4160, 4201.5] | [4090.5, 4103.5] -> -0.85 Ang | 12.4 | 13.4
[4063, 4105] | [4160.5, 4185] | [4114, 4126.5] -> -0.99 Ang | 12.8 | 13.7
